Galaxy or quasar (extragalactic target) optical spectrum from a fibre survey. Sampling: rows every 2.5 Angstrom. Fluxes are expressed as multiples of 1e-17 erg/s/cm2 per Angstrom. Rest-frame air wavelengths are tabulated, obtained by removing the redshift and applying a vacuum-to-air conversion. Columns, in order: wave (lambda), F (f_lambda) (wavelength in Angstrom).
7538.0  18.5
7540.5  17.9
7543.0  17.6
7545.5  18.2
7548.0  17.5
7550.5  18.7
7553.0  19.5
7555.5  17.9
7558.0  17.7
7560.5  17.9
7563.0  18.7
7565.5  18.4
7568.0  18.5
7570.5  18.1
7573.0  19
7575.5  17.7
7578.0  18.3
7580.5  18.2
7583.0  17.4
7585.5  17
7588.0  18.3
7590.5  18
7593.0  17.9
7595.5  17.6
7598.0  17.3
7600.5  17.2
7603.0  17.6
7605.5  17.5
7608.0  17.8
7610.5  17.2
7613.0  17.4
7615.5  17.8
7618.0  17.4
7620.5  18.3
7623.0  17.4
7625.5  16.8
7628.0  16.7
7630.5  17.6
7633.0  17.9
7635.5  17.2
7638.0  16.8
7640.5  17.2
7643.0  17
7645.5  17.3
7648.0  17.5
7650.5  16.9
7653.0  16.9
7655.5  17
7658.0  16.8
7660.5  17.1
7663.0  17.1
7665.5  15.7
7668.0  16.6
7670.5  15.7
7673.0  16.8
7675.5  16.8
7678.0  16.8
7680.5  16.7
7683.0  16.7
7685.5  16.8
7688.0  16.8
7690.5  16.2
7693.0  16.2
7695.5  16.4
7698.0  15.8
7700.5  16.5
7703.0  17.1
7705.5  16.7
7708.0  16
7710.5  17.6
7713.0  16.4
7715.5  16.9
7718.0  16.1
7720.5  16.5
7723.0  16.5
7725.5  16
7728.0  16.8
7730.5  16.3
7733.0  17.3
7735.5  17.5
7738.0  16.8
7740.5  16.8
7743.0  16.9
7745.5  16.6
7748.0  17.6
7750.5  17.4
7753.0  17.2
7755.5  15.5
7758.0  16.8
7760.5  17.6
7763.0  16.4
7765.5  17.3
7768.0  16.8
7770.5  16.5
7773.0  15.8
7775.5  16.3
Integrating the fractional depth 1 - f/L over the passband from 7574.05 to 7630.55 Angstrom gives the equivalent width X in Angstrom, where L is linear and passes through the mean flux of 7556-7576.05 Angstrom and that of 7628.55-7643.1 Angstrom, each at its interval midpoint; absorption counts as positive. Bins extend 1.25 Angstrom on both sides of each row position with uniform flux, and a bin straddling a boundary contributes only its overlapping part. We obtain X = 0.5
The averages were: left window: 18.3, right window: 17.3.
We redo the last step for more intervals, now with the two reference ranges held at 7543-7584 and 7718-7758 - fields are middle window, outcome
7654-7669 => 0.58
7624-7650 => 0.60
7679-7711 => 1.05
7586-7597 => 0.07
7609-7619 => 0.19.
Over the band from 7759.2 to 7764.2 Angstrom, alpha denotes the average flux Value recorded 17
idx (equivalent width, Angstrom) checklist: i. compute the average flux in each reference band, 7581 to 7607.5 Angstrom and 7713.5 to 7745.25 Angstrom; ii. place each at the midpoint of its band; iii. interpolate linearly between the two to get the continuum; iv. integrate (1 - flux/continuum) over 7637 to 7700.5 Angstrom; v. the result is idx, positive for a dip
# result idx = 1.5 Angstrom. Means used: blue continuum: 17.6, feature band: 16.7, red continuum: 16.7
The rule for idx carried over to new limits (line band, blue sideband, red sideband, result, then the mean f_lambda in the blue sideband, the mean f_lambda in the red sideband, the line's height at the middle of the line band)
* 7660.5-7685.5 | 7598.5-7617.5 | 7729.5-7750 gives 1.0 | 17.5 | 17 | 17.2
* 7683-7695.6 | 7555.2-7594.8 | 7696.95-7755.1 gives 0.4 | 18.1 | 16.7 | 17.1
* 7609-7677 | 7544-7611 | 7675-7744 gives 0.9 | 18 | 16.6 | 17.3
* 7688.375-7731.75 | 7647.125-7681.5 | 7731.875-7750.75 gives 1.2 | 16.7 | 17.1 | 16.9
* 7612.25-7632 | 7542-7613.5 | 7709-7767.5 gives 0.2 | 17.9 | 16.8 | 17.6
